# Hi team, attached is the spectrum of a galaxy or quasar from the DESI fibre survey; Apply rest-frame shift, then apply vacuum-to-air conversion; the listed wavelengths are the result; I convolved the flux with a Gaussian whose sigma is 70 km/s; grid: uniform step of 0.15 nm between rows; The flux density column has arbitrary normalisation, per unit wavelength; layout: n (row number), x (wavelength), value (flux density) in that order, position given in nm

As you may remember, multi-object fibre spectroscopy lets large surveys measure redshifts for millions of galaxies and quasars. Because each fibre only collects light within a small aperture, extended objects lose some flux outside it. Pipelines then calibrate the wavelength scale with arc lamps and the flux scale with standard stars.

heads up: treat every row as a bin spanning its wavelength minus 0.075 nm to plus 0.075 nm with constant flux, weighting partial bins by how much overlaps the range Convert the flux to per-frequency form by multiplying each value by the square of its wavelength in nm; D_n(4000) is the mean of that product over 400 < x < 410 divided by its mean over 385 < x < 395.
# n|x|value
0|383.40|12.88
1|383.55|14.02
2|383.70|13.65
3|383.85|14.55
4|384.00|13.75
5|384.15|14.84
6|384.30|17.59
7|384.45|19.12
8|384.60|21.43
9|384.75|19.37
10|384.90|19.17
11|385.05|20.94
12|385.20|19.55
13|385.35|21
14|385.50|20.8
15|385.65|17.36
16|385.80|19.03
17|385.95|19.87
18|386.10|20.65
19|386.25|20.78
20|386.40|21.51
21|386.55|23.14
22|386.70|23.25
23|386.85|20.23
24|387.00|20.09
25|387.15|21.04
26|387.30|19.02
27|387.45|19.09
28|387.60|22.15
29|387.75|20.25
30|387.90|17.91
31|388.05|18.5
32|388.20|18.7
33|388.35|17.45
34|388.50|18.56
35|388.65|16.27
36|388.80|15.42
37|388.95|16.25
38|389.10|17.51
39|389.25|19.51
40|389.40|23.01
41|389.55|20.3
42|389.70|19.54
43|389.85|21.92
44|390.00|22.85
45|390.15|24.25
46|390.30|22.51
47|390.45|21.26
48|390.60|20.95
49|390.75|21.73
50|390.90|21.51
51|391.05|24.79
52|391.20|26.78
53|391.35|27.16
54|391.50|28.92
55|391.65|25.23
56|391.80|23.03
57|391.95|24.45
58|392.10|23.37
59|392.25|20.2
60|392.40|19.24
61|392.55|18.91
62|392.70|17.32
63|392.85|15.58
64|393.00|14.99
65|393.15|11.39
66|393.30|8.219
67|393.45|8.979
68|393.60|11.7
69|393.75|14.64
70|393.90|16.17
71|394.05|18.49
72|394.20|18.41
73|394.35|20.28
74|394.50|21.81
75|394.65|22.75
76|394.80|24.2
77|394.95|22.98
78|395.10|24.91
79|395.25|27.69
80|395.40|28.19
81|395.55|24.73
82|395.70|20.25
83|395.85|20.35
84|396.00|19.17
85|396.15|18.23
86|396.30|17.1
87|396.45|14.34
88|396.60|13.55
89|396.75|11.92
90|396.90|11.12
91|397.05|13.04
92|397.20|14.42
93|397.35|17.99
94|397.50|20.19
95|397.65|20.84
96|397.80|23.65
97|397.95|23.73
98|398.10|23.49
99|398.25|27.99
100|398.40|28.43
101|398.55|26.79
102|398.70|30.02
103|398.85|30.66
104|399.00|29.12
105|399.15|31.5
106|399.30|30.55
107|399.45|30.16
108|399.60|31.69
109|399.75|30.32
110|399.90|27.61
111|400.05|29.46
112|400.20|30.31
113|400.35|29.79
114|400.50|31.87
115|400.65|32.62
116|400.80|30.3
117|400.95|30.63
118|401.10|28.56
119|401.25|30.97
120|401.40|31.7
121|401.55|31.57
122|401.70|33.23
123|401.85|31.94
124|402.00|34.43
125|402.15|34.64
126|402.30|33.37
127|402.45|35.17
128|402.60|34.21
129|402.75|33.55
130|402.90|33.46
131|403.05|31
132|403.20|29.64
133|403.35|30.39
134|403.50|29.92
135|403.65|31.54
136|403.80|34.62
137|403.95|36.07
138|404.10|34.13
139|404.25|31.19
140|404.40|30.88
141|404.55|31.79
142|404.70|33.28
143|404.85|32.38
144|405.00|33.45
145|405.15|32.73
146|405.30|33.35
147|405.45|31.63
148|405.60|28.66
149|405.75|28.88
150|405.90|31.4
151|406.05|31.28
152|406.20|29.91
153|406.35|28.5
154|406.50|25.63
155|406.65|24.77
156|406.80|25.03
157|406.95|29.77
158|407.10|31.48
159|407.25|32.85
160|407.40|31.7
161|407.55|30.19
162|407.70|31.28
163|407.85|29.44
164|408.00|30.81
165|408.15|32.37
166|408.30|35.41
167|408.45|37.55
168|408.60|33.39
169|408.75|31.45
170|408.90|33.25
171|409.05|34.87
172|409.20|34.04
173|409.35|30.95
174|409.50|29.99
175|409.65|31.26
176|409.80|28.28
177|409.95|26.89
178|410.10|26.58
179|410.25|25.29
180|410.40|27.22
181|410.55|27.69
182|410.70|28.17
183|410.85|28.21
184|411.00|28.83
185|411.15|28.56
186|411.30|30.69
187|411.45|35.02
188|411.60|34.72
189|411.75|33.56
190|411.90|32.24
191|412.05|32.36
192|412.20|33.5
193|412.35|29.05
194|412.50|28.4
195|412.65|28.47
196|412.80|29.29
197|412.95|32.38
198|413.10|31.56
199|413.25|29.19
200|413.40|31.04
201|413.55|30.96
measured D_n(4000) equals 1.7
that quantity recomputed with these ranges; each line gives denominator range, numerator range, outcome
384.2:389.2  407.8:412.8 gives 1.78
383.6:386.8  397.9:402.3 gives 1.71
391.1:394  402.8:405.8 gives 1.81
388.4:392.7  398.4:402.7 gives 1.52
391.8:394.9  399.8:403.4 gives 1.86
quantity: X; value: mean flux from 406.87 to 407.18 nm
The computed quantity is 30.6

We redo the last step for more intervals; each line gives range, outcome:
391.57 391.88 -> 24.2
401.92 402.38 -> 34.1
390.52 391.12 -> 22.2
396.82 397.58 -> 15.4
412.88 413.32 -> 31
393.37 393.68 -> 10.4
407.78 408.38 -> 32.1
